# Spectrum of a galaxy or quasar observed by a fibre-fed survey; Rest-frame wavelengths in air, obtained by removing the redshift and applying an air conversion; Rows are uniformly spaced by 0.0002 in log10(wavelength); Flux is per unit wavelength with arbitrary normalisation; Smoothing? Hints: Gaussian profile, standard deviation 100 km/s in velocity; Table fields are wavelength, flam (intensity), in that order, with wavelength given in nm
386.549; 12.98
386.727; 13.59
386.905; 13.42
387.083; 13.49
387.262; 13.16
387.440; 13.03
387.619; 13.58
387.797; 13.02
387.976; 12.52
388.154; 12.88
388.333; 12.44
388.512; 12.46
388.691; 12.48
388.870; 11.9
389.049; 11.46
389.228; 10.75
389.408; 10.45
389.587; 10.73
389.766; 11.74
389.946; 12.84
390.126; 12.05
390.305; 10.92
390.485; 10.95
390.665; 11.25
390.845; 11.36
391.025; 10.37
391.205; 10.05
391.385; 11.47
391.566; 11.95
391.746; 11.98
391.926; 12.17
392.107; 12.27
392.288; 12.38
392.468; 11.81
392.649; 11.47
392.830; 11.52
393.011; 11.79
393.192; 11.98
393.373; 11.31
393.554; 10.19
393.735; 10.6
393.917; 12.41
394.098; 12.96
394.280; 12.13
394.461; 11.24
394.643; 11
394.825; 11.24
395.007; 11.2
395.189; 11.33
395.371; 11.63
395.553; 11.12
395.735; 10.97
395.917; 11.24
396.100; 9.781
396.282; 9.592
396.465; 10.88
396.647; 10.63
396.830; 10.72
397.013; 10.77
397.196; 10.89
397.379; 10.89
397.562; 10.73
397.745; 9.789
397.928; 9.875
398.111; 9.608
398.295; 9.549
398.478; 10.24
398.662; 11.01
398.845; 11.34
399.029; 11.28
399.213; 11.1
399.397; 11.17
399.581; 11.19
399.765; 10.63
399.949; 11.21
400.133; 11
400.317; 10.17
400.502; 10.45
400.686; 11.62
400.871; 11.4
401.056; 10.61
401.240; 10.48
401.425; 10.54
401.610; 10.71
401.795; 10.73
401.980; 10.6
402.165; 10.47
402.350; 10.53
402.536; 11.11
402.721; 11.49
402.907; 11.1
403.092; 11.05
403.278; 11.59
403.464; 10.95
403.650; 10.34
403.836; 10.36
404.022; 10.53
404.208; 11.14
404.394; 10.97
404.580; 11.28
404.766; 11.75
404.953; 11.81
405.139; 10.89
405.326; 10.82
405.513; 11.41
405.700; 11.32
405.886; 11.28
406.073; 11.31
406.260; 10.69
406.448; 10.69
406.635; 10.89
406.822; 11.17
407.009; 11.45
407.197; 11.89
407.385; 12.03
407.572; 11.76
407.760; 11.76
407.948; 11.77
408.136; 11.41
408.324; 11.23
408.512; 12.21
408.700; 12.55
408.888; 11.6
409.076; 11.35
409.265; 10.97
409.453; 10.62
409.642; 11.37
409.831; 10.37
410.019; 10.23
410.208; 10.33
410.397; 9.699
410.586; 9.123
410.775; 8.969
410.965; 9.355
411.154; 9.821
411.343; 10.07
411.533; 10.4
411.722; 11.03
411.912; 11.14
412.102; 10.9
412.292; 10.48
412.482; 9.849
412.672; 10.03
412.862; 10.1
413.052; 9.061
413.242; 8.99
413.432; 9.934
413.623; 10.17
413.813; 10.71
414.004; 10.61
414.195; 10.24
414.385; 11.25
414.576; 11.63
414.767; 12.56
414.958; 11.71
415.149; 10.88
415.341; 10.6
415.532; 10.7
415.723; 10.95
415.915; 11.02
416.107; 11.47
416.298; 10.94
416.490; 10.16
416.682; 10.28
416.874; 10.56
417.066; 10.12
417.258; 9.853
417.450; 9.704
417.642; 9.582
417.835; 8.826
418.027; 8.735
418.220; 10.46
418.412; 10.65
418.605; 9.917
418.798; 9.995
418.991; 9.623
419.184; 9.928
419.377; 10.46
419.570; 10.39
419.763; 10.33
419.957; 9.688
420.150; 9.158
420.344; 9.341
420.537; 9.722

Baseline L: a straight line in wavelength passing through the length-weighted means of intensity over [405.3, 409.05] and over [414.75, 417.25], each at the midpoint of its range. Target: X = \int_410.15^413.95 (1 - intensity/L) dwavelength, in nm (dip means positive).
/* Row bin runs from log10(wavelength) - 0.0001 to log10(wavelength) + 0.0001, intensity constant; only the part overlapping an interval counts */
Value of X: 0.38 nm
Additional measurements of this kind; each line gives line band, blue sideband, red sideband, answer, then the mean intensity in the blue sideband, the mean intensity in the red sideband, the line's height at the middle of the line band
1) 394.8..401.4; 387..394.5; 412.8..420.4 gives 0.38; 11.8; 10.3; 11.4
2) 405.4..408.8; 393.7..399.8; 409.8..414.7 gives -0.35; 10.9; 10.2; 10.4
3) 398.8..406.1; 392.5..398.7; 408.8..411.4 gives -0.24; 11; 10.3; 10.6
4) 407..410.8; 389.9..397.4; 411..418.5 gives -0.16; 11.3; 10.4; 10.7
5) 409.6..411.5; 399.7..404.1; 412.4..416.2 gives 0.14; 10.8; 10.6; 10.7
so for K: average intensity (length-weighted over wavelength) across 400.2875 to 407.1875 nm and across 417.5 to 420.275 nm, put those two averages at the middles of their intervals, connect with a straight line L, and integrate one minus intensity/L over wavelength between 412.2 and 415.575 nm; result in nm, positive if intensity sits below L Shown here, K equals -0.11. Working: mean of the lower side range 11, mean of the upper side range 9.83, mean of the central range 10.5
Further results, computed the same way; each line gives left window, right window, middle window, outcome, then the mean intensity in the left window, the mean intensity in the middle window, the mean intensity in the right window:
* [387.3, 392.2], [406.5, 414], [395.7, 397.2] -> 0.11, 11.8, 10.6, 10.7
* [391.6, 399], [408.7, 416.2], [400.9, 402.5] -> 0.04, 11.1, 10.6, 10.5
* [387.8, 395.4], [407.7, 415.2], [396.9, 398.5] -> 0.15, 11.6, 10.3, 10.7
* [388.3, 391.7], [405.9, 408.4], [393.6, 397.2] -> 0.10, 11.4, 11.1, 11.4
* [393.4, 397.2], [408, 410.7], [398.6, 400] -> -0.01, 11.1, 11.1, 10.9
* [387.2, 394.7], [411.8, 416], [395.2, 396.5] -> 0.09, 11.8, 10.8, 10.6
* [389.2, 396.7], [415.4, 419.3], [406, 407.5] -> -0.08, 11.3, 11.3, 10.2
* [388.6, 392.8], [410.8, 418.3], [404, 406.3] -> -0.08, 11.5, 11.2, 10.4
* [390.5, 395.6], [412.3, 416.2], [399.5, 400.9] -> 0.03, 11.5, 10.9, 10.6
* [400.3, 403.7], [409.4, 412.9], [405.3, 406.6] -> -0.06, 10.9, 11.1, 10.2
